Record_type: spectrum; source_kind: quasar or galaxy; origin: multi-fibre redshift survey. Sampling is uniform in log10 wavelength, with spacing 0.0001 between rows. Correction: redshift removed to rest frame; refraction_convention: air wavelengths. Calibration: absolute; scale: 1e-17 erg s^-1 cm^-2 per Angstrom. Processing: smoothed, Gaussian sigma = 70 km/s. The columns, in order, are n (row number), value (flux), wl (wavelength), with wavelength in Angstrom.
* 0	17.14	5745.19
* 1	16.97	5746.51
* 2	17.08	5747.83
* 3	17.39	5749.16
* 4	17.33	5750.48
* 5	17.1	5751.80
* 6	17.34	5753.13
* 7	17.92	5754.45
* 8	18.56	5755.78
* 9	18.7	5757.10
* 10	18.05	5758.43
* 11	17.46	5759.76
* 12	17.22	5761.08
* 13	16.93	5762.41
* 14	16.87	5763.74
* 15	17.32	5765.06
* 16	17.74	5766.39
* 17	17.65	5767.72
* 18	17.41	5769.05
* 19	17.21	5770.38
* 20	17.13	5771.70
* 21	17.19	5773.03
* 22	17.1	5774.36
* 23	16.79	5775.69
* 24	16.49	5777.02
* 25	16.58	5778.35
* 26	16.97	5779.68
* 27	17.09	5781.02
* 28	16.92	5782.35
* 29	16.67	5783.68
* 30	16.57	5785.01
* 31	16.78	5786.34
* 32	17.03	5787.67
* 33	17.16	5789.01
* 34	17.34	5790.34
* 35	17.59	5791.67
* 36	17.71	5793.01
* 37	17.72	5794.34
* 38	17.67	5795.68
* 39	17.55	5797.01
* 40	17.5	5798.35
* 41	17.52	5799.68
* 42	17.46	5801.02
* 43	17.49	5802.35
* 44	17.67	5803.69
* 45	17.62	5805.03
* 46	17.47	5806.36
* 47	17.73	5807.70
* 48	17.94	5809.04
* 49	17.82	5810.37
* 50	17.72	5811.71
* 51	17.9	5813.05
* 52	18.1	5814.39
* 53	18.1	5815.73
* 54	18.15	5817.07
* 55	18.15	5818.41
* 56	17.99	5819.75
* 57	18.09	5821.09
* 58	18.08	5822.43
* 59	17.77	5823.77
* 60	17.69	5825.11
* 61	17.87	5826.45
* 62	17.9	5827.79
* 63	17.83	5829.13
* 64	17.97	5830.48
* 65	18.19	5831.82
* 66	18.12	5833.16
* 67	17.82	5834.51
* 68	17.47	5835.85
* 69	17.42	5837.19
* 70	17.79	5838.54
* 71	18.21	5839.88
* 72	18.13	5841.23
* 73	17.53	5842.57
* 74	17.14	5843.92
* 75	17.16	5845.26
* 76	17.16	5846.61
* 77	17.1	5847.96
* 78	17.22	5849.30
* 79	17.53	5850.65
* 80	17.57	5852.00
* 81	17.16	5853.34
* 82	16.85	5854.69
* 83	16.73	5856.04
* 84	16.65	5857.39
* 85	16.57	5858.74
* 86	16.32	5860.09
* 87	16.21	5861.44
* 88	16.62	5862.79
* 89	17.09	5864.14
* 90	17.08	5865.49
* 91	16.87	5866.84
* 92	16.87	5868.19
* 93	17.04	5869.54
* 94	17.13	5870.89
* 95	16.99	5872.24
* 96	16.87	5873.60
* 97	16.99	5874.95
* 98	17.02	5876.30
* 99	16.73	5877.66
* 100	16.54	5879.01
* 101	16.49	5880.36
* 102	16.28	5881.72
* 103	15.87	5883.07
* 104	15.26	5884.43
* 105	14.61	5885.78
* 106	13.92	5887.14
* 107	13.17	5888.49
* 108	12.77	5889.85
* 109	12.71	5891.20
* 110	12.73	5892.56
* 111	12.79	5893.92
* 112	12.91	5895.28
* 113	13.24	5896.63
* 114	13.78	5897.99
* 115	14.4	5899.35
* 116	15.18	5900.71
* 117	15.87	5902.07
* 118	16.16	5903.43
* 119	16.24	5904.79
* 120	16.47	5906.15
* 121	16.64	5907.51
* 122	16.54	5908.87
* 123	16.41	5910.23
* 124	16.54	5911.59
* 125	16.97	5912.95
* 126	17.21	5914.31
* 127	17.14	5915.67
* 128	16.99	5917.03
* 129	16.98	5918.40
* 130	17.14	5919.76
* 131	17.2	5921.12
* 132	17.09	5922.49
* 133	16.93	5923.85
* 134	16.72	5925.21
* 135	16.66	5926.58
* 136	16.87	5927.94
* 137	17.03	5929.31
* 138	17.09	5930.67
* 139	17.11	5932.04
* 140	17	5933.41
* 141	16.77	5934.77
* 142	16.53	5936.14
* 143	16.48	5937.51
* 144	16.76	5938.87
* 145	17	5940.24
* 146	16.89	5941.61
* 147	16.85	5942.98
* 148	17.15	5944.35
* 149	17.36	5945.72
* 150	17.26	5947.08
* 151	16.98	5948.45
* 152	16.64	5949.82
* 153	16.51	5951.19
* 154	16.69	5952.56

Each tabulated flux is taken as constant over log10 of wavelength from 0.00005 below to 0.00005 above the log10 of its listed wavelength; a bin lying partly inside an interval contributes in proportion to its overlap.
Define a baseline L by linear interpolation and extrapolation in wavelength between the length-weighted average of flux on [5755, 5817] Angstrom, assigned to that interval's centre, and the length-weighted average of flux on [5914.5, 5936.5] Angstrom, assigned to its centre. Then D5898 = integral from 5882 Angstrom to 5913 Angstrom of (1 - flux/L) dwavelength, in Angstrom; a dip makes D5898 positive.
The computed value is 4.1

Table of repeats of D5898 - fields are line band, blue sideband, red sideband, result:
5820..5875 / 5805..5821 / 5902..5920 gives 0.4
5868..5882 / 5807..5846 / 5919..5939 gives 0.5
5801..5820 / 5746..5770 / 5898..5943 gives -0.7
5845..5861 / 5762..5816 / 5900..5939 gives 0.0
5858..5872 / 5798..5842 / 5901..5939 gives 0.5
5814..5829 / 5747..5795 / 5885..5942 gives -1.1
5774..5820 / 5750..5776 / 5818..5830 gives 0.8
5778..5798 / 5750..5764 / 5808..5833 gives 0.7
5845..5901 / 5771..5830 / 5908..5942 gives 4.2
